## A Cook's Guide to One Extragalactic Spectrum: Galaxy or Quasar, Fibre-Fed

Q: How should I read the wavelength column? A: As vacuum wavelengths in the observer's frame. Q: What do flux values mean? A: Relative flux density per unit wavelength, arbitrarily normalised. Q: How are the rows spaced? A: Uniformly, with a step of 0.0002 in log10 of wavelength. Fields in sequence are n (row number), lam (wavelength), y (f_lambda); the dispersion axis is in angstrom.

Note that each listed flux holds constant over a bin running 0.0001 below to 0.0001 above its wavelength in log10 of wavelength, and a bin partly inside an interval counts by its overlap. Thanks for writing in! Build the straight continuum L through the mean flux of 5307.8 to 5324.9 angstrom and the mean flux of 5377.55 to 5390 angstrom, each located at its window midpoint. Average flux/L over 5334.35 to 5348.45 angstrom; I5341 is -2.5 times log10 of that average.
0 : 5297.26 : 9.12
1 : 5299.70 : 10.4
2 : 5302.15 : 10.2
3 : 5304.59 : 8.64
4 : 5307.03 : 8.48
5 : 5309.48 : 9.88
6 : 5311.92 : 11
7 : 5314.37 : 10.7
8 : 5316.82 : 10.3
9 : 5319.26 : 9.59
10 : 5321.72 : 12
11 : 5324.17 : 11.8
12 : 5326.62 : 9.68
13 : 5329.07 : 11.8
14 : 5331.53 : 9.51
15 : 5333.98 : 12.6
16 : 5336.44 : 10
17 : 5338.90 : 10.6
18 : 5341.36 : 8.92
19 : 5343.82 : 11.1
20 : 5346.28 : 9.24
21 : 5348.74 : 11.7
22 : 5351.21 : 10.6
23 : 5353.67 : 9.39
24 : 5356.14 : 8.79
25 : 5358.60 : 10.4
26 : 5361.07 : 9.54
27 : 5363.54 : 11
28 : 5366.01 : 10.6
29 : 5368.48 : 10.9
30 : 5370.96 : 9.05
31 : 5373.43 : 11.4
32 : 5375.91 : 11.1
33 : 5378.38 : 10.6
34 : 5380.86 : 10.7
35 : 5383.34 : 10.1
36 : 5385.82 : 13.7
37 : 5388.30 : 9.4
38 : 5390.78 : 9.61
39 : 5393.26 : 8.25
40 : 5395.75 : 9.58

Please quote 0.05 mag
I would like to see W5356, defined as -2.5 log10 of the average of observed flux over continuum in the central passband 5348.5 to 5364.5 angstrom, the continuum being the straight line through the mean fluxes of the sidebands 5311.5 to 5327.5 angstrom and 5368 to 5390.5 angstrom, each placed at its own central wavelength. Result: 0.065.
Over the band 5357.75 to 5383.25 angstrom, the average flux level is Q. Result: 10.5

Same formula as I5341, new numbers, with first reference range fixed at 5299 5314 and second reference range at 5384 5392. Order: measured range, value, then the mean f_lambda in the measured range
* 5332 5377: 0.00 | 10.4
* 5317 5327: -0.09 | 10.8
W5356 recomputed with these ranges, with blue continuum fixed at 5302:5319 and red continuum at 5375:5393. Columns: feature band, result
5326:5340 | -0.07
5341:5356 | 0.01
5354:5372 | 0.04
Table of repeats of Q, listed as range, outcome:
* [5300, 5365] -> 10.3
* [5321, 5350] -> 10.7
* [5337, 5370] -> 10.2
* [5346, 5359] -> 10.1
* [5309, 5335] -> 10.8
